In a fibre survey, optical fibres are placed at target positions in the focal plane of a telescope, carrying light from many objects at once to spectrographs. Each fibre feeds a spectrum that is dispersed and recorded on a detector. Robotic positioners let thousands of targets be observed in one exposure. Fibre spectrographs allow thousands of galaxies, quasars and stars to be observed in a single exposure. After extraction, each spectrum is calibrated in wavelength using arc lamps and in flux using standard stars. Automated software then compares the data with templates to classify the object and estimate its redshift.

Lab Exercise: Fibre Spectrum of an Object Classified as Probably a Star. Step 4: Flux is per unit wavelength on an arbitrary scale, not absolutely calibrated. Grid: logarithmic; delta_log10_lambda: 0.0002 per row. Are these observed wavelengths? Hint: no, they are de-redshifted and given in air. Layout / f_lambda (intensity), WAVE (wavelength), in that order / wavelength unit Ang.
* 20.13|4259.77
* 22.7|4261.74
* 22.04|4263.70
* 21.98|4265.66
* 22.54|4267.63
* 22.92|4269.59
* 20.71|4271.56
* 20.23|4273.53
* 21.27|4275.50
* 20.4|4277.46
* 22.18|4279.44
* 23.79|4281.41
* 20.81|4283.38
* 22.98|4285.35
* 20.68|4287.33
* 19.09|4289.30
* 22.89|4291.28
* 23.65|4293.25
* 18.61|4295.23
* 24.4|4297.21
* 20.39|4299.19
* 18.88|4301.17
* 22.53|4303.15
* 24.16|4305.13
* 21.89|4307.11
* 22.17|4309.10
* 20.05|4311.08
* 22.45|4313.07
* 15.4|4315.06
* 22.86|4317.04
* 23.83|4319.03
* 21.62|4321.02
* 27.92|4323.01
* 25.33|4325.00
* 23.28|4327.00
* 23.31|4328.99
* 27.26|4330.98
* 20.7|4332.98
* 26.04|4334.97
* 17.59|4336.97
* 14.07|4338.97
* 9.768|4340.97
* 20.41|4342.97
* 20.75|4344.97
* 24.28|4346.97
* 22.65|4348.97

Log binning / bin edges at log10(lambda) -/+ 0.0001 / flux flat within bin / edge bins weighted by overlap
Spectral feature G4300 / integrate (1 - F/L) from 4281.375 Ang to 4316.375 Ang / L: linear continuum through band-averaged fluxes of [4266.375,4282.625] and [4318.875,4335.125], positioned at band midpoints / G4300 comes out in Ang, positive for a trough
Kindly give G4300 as 2.4 Ang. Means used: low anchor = 21.7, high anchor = 24.3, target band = 21.3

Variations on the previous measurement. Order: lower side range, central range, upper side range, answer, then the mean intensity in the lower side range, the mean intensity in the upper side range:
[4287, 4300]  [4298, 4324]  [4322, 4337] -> 1.11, 21.4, 24.3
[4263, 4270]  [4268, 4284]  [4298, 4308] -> 0.41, 22.4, 21.6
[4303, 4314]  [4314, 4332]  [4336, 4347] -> -3.17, 22.2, 17.2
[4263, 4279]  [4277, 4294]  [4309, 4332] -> 0.08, 21.5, 23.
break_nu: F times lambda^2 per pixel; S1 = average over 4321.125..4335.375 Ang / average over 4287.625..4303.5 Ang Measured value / 1.18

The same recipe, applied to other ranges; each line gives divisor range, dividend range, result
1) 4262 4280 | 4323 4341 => 1.04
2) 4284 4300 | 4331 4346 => 0.90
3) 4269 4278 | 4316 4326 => 1.18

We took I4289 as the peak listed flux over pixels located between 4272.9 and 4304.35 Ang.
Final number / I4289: 24.4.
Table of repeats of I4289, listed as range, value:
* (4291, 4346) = 27.92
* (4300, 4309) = 24.16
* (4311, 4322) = 23.83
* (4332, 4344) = 26.04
